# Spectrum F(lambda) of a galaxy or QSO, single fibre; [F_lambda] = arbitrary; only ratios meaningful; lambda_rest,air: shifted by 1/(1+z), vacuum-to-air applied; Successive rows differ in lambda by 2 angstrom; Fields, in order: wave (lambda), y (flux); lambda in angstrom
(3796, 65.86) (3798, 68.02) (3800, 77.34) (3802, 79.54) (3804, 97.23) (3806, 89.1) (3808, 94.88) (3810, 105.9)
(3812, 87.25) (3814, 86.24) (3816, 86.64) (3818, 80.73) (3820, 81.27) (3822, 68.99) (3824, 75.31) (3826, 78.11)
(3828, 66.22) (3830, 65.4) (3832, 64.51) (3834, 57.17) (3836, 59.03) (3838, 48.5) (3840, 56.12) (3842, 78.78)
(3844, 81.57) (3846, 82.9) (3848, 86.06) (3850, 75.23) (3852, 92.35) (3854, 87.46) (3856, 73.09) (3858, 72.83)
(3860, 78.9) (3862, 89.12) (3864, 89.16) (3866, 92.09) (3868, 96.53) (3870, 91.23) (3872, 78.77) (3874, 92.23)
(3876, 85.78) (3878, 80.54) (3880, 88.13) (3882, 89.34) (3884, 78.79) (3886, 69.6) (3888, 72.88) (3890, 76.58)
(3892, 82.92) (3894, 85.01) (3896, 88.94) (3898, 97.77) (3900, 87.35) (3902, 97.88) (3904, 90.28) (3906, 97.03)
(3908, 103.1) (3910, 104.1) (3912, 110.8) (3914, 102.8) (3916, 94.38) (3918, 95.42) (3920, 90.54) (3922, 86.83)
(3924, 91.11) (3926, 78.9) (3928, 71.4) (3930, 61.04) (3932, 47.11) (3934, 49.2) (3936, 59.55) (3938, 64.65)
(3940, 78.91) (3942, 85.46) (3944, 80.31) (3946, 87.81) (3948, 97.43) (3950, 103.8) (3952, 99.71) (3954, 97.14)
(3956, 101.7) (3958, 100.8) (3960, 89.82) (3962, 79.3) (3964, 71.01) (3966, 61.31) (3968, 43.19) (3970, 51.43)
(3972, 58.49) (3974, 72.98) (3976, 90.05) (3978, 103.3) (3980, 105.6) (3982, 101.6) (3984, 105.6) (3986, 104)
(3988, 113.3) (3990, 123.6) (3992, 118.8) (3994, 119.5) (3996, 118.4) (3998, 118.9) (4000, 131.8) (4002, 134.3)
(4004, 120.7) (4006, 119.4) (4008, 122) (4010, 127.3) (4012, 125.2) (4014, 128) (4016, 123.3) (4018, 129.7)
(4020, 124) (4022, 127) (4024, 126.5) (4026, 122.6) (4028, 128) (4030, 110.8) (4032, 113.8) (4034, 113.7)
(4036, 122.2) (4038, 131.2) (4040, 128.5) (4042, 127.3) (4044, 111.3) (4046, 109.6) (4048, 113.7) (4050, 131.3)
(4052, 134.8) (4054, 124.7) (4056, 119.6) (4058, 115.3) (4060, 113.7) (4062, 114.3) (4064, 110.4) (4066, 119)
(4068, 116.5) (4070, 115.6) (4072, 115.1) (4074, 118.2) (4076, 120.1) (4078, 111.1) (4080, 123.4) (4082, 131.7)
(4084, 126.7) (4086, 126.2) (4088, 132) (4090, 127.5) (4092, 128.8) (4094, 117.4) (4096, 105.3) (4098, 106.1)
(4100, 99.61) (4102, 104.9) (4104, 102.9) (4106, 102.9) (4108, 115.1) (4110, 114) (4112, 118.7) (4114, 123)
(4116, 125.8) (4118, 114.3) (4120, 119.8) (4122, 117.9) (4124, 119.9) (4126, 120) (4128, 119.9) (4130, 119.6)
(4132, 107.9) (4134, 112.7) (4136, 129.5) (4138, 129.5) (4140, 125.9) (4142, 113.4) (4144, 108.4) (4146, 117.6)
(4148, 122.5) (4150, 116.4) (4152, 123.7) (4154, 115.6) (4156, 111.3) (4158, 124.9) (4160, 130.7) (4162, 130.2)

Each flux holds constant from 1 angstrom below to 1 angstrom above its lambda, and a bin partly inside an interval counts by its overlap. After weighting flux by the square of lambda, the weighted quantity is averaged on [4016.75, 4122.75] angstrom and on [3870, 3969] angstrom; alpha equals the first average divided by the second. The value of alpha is 1.5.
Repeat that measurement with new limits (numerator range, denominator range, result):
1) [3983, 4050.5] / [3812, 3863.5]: 1.76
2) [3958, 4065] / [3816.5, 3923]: 1.44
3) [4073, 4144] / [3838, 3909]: 1.57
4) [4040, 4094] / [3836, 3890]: 1.66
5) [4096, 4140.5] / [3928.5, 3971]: 1.64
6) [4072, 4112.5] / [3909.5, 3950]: 1.54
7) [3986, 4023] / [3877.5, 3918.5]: 1.44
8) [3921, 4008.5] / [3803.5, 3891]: 1.21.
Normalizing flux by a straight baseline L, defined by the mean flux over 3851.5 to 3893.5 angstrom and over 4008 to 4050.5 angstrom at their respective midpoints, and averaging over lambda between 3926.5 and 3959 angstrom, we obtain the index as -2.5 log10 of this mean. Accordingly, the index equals 0.25 mag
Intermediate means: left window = 83.6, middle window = 80.4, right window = 123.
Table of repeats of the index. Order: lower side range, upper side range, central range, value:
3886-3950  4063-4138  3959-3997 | 0.05 mag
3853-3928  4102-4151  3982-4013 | -0.18 mag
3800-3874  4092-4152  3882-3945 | 0.08 mag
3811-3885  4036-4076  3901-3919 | -0.10 mag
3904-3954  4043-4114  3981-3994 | -0.14 mag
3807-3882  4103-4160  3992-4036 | -0.20 mag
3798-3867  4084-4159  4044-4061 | -0.11 mag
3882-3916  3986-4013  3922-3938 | 0.44 mag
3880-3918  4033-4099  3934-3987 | 0.21 mag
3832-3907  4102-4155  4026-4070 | -0.13 mag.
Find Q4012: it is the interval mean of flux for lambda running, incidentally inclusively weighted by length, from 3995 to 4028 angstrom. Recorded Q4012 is 125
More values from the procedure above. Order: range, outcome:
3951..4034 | 107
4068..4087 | 121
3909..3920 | 101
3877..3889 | 79.9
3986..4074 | 121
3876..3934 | 85.8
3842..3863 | 81.8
